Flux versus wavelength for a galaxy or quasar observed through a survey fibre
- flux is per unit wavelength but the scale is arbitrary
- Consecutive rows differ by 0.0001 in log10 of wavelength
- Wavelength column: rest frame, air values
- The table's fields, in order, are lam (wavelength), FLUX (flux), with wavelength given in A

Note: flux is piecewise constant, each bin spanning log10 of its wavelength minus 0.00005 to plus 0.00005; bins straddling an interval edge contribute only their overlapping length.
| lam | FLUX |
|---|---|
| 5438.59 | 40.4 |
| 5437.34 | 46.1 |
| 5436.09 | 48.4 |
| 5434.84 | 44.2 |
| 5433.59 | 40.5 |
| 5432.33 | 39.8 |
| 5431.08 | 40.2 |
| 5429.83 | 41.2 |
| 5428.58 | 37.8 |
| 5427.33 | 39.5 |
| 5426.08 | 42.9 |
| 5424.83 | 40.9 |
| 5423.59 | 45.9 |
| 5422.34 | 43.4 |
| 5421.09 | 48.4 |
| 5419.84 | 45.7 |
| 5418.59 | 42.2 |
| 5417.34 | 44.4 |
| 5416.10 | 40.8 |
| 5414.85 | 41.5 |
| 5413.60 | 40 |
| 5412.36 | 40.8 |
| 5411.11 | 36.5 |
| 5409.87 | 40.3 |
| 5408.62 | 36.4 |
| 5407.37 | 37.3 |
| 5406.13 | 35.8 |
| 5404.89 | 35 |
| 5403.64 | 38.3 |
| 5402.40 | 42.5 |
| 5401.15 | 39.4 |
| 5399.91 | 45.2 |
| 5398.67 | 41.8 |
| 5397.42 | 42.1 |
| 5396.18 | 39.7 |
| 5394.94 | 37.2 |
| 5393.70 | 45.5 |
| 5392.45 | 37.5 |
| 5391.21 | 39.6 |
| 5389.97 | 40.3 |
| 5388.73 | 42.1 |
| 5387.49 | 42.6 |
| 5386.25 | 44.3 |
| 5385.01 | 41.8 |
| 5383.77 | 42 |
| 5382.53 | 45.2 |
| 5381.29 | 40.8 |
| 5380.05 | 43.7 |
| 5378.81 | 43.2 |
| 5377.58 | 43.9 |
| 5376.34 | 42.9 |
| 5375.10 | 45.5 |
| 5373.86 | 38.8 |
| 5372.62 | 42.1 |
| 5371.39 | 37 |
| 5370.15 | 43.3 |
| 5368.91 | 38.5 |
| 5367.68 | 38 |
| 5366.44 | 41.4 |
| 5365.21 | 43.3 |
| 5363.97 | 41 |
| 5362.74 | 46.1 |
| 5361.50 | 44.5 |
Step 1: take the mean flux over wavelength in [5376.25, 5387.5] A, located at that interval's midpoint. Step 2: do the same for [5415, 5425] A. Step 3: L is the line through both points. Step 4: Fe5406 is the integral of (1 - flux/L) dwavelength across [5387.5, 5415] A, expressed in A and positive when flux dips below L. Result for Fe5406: 2.4 A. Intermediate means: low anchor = 43.1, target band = 39.8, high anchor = 44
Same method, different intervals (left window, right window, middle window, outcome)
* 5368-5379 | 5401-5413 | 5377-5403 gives -1.3 A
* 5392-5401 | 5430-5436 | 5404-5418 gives 0.8 A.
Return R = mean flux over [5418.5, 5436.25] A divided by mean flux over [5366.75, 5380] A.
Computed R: 1.03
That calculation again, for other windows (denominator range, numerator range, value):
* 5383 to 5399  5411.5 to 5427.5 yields 1.04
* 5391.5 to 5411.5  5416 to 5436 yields 1.08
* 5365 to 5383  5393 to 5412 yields 0.95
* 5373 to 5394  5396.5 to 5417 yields 0.94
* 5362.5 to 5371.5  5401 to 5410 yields 0.92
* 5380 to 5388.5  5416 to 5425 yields 1.04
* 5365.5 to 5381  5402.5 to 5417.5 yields 0.94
